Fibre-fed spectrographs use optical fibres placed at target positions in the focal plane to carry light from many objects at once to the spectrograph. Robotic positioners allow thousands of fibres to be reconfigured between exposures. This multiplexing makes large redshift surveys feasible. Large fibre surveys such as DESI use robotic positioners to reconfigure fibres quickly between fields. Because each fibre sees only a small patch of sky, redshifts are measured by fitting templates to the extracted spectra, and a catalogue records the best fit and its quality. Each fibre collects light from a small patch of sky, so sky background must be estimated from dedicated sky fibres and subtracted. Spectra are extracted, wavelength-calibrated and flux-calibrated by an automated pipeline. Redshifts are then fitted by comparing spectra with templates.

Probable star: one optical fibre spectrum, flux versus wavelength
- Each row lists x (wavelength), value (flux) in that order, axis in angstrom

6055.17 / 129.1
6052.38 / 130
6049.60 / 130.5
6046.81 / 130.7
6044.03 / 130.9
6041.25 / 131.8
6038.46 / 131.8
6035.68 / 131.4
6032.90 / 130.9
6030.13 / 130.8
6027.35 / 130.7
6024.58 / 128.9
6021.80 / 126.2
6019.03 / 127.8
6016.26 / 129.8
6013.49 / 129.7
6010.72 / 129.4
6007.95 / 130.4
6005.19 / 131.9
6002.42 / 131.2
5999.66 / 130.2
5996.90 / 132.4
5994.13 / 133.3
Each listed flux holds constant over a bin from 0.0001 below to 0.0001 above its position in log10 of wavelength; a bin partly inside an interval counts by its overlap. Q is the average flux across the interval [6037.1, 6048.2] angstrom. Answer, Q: 131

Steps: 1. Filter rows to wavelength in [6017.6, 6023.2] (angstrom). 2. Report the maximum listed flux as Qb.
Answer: 127.8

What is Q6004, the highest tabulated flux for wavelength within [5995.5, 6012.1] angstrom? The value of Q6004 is 132.4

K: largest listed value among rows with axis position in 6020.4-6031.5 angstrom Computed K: 130.8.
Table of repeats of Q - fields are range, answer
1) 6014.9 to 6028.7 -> 129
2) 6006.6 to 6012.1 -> 130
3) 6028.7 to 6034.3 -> 131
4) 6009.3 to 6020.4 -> 129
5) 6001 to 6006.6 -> 132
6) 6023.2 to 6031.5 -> 130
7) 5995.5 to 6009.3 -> 131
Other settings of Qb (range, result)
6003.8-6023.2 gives 131.9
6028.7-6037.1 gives 131.4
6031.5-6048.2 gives 131.8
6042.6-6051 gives 130.9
